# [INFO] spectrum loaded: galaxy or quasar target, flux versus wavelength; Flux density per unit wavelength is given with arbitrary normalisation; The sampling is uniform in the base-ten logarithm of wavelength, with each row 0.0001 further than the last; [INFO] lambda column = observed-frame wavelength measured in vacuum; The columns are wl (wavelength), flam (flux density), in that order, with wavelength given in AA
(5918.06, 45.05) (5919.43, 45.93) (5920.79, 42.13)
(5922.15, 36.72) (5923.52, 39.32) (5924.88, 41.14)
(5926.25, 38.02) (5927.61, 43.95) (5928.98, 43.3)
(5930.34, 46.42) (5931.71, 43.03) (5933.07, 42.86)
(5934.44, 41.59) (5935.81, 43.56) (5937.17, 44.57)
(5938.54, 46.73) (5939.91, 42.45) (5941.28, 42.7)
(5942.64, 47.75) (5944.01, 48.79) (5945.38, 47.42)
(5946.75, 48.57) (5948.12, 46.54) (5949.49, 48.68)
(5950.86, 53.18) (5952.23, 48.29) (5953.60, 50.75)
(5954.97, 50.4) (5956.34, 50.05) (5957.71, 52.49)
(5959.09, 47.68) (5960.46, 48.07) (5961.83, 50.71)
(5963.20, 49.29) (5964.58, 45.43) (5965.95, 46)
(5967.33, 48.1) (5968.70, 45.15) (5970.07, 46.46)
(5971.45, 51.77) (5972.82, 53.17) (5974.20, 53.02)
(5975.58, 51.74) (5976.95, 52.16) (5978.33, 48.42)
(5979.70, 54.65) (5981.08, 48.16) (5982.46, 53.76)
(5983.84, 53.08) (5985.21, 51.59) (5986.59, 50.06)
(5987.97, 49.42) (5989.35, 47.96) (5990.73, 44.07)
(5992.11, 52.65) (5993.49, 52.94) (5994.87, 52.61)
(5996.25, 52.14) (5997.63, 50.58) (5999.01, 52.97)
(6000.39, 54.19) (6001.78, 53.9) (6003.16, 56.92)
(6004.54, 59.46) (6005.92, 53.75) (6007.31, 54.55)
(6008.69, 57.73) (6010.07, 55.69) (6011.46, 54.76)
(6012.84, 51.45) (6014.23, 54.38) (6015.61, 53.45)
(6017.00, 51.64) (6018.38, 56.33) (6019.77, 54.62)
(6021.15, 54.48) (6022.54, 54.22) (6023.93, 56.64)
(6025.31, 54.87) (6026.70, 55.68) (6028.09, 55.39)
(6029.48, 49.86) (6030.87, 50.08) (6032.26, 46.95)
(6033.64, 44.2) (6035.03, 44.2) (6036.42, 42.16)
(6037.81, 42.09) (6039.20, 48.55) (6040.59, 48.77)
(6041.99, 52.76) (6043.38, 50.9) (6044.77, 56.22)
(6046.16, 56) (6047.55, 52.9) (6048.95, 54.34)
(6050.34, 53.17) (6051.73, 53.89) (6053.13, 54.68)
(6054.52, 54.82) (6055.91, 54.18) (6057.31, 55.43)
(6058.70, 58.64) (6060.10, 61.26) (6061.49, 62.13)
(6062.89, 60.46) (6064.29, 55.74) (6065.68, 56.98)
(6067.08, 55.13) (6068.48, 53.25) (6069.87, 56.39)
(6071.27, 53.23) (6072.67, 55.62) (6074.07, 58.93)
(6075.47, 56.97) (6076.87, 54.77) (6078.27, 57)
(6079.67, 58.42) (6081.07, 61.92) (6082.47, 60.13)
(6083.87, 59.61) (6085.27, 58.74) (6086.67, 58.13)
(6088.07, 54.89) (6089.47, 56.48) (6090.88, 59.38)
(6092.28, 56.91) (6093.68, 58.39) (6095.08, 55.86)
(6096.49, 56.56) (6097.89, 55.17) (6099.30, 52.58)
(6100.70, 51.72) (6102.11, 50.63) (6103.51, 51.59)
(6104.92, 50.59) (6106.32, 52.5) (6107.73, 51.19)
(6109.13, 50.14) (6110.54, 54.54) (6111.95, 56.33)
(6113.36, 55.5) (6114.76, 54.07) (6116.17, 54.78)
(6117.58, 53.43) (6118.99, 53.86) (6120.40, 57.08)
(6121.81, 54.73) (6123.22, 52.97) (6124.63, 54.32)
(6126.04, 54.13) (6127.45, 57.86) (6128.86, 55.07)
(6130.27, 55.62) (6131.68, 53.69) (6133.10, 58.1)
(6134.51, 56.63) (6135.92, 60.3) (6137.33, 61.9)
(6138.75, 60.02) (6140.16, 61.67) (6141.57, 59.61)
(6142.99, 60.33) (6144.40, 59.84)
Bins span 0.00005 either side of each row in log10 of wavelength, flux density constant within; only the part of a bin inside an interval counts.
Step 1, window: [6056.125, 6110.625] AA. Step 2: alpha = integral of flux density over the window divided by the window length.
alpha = 56.1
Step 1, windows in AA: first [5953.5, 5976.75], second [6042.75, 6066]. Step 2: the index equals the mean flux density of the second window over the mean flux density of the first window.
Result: 1.13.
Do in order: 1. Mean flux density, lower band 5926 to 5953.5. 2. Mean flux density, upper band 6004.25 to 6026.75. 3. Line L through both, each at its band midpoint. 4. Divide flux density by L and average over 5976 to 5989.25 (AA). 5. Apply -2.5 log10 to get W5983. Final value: -0.01 mag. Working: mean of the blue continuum 45.7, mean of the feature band 51.1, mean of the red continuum 54.8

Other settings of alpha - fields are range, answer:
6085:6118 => 54.5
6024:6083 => 54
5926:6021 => 49.9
